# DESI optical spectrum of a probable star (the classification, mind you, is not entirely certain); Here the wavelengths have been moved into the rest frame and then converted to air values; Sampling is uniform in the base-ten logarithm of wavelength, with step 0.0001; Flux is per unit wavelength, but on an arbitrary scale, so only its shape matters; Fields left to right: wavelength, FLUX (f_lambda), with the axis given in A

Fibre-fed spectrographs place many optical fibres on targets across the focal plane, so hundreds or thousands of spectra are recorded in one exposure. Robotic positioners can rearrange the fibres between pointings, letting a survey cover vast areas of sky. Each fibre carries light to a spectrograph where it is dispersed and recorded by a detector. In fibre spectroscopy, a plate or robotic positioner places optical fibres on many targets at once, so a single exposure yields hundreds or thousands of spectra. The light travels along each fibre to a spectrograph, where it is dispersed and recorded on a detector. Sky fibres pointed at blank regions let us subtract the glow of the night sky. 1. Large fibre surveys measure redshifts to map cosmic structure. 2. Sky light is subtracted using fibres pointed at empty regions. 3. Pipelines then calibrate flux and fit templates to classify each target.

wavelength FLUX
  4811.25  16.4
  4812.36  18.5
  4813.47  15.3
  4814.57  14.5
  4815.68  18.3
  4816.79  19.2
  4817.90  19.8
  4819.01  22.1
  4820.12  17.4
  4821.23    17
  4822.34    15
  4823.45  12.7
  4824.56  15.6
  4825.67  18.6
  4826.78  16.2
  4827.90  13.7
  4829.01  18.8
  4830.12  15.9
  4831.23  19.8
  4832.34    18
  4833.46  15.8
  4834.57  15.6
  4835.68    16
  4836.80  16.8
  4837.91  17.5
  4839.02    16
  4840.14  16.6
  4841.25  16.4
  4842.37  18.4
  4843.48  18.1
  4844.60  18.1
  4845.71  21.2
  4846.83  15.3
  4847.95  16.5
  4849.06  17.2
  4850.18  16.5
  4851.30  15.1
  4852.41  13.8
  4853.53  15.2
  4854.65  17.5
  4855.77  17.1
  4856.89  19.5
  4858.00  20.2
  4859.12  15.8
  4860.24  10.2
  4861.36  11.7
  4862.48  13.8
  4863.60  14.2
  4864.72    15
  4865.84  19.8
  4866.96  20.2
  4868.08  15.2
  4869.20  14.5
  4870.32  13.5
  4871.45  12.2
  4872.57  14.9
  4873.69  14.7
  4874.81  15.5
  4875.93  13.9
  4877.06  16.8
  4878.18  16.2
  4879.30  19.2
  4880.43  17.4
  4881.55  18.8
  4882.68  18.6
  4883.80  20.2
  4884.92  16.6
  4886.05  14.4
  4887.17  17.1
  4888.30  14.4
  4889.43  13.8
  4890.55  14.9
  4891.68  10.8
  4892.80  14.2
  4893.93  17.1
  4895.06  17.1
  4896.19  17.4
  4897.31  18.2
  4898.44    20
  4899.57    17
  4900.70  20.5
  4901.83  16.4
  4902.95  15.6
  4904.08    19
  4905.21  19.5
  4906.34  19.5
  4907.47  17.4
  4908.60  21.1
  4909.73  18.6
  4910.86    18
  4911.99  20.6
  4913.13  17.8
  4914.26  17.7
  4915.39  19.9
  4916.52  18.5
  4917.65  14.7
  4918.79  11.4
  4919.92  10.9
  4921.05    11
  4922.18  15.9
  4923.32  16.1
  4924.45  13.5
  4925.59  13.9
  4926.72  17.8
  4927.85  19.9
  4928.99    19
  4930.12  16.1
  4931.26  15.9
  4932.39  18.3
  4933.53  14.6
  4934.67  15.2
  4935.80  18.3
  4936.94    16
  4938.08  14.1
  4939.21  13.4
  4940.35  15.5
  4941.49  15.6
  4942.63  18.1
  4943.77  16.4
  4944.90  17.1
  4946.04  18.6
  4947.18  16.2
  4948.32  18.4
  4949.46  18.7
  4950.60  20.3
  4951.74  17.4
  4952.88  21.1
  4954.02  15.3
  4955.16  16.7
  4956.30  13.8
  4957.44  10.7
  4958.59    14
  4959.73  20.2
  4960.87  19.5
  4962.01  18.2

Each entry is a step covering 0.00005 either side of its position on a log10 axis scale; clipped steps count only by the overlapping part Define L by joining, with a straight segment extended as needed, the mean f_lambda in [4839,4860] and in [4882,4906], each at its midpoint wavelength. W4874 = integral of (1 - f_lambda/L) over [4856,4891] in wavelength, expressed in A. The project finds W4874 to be 2.0 A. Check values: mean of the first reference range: 17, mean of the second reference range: 16.8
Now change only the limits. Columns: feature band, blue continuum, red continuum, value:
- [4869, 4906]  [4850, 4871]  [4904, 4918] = 1.9 A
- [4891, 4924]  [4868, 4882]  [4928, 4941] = -2.2 A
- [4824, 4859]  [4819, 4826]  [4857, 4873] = -2.4 A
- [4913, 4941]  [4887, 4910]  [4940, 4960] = 2.0 A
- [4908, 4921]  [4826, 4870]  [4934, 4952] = -0.2 A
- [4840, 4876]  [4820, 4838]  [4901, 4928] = 1.2 A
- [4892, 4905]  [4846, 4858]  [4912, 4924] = -1.2 A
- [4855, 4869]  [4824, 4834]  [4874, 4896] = 0.4 A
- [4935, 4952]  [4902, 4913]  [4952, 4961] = 0.0 A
